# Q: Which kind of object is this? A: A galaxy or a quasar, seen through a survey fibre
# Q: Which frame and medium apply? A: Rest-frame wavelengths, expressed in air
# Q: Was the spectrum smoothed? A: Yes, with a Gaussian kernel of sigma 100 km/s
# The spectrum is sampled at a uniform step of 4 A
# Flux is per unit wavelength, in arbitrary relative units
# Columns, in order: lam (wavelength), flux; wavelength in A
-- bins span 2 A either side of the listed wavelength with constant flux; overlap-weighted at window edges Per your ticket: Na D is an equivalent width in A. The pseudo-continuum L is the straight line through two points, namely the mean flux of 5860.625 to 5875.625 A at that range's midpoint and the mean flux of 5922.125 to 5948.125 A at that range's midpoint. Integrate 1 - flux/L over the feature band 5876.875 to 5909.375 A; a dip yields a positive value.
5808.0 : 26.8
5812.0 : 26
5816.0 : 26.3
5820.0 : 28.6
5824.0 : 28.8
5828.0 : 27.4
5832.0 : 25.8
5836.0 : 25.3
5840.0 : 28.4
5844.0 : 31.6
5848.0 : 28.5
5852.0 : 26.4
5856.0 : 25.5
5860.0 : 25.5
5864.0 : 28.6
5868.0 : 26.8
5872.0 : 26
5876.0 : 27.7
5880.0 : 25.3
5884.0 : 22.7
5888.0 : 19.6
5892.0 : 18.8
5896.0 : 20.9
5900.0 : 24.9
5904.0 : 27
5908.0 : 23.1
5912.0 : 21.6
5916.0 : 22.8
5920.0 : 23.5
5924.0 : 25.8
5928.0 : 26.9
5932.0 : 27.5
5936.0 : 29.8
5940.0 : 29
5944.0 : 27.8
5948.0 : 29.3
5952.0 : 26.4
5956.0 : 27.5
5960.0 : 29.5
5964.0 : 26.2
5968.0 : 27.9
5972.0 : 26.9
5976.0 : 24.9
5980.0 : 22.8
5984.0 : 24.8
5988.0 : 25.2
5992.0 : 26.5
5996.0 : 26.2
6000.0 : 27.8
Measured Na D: 5.25 A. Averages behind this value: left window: 27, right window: 27.9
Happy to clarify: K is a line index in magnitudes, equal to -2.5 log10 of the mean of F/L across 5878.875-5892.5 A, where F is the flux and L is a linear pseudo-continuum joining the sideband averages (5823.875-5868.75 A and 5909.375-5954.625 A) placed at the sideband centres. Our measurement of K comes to 0.23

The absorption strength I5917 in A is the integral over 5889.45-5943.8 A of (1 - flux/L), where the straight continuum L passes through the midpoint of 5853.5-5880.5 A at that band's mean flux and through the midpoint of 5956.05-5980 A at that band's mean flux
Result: 3.8 A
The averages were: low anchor 26.6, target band 24.8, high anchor 26.8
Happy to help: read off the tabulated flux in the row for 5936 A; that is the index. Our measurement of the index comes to 29.8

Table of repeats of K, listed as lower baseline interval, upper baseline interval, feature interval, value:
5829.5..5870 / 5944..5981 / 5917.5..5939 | 0.01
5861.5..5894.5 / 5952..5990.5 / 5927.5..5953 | -0.11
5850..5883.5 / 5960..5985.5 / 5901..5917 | 0.10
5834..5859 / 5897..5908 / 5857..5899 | 0.08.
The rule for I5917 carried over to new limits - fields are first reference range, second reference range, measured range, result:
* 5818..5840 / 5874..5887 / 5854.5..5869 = -0.5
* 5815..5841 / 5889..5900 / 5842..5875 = -4.3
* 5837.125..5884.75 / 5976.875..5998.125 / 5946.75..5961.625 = -1.4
